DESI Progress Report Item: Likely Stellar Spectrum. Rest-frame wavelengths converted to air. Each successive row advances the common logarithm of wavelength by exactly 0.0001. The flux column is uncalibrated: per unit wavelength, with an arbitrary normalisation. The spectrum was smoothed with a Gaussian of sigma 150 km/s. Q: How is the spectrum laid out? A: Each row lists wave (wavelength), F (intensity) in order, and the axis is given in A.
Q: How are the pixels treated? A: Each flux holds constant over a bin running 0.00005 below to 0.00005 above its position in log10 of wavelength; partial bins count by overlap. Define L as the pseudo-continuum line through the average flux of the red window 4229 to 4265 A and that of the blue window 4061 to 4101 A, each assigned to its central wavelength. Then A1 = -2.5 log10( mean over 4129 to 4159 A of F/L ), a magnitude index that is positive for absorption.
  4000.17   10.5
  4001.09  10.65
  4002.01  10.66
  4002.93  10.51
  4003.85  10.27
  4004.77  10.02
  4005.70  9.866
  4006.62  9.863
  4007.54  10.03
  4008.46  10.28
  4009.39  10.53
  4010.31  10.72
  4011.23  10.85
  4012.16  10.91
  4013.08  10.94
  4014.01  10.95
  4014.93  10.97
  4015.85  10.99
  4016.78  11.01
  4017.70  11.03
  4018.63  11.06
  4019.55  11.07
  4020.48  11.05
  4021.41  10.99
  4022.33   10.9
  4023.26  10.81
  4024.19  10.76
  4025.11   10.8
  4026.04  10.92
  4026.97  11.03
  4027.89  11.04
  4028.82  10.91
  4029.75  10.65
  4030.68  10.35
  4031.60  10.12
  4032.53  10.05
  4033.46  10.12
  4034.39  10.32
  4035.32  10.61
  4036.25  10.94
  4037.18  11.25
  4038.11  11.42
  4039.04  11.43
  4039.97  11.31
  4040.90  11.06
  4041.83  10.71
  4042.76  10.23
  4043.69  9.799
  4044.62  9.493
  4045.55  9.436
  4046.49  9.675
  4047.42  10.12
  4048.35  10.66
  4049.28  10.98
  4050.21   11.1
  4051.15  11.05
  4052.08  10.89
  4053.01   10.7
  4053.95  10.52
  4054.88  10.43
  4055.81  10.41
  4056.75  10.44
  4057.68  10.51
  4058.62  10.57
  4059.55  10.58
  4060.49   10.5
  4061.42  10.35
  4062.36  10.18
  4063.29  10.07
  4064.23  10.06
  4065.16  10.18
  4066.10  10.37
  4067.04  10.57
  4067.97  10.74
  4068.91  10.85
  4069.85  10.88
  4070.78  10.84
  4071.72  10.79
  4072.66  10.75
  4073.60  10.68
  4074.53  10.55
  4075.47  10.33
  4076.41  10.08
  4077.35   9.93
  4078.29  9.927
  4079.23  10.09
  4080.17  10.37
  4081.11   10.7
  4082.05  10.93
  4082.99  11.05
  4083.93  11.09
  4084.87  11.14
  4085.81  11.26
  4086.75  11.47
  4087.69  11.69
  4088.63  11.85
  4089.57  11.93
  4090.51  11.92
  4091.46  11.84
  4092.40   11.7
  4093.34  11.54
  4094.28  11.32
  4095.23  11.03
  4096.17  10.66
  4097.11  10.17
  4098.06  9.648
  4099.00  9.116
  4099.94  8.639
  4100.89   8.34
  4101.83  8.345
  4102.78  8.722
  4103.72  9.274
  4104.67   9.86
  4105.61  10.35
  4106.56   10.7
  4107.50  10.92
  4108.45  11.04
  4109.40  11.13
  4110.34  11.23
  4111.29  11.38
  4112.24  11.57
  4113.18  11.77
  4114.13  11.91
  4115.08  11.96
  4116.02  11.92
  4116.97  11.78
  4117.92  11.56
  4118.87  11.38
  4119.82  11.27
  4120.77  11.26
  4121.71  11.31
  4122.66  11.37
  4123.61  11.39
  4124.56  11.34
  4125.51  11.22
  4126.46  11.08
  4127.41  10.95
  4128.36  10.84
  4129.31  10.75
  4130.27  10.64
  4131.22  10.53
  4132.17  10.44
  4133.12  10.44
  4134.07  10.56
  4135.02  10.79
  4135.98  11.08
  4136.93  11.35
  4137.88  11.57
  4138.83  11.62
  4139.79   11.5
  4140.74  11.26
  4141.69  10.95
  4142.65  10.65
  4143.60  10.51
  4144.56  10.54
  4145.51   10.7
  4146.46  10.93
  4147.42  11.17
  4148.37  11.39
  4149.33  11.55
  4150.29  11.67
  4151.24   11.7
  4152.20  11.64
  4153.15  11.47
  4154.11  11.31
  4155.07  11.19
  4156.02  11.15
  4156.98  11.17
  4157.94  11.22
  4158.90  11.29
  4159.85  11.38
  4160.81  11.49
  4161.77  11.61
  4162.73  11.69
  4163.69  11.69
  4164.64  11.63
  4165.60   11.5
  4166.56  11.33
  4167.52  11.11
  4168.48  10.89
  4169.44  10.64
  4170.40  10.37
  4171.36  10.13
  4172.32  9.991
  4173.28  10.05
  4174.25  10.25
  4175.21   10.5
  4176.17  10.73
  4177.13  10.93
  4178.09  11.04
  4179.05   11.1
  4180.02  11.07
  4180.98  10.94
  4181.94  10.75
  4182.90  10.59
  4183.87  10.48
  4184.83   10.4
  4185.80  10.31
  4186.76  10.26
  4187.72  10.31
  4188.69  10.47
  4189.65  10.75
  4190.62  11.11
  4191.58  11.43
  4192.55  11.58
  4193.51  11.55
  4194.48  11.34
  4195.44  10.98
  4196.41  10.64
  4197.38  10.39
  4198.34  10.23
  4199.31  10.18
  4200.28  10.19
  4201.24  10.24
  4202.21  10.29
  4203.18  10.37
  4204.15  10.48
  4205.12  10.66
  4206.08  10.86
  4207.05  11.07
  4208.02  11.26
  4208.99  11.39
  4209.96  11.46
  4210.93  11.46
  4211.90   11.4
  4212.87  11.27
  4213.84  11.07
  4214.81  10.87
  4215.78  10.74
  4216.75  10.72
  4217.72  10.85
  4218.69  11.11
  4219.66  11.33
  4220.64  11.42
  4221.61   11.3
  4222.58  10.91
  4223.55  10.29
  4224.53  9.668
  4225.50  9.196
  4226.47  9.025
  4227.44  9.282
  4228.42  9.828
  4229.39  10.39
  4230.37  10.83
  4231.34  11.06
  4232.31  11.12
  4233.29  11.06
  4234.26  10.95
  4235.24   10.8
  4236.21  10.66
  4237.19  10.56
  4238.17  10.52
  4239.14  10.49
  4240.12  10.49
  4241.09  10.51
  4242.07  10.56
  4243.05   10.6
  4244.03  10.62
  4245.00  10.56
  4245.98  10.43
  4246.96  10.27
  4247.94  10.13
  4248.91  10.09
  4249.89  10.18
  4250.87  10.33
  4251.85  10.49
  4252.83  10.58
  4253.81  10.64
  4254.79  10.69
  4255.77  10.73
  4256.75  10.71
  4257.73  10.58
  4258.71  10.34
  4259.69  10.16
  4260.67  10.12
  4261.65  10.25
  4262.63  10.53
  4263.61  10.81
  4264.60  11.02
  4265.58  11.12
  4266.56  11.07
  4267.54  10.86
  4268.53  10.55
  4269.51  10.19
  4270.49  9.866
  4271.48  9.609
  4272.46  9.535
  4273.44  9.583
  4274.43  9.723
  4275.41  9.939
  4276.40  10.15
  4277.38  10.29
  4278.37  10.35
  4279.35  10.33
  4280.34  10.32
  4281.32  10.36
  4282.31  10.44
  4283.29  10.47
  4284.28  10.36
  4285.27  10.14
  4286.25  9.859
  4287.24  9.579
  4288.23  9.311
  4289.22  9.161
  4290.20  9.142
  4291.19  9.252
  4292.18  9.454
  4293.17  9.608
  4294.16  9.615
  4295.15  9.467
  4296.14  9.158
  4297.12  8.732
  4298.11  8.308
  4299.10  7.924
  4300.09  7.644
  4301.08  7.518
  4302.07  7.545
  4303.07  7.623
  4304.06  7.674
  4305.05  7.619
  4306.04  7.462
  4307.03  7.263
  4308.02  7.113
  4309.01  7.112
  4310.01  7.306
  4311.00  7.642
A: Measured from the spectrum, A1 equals -0.05 mag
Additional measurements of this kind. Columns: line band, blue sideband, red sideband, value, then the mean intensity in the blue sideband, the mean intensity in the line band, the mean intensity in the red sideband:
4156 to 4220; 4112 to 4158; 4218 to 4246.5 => 0.00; 11.2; 10.9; 10.5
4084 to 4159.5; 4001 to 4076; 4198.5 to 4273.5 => -0.04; 10.6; 11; 10.6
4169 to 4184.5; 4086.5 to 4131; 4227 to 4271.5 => 0.01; 10.9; 10.6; 10.5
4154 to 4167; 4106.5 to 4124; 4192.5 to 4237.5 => -0.03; 11.4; 11.4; 10.7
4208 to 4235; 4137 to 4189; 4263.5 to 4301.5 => -0.04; 11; 10.7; 9.76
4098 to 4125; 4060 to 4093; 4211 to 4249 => 0.00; 10.8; 10.7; 10.6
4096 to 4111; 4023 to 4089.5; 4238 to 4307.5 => 0.06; 10.6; 9.89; 9.82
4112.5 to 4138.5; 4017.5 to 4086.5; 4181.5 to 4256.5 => -0.06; 10.6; 11.2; 10.6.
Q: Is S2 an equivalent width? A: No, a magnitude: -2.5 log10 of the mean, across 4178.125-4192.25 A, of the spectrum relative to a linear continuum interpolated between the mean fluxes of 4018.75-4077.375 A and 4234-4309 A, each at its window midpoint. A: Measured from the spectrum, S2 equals -0.06 mag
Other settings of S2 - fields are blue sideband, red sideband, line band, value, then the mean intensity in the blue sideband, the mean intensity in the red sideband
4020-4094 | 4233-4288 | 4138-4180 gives -0.05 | 10.7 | 10.4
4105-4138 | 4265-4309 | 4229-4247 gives -0.08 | 11.2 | 9.32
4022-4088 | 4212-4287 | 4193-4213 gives -0.03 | 10.6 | 10.5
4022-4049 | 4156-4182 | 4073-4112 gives 0.02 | 10.6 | 11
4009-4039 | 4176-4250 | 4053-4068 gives 0.04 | 10.8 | 10.7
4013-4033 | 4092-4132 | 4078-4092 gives -0.04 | 10.8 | 10.8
